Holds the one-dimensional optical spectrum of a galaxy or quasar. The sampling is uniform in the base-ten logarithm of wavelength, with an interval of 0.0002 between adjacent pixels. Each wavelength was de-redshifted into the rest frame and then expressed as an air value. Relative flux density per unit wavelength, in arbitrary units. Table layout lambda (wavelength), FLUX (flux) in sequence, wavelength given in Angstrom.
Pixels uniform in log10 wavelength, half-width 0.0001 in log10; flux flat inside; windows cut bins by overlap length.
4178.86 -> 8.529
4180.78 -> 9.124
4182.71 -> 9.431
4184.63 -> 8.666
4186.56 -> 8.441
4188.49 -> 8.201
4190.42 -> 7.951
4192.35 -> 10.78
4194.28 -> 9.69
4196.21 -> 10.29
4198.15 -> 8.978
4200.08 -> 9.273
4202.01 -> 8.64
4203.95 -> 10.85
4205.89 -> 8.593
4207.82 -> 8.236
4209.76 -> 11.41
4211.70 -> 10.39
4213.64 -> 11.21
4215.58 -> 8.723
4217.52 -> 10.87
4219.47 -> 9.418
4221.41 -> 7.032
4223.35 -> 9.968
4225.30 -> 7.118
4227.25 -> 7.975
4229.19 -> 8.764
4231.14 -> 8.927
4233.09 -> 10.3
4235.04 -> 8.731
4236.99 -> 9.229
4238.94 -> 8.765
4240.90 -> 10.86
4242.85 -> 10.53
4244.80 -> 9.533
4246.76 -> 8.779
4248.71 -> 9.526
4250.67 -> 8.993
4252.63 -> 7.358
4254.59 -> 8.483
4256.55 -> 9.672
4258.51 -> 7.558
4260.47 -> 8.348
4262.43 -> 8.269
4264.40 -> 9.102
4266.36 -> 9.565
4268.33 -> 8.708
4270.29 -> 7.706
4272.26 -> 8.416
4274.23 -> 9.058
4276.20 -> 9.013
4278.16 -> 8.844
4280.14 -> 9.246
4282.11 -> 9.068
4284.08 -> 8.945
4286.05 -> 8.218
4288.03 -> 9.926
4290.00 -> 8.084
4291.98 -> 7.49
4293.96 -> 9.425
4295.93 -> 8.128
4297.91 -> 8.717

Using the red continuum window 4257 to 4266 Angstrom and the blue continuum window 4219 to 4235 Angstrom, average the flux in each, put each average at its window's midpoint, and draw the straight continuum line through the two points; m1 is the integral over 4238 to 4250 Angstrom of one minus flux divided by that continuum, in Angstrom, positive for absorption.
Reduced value -1.5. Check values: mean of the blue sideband 8.67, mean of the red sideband 8.49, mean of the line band 9.65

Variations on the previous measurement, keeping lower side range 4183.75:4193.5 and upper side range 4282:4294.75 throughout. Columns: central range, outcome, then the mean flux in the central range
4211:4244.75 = -2.2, 9.34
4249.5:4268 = 0.3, 8.6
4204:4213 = -1.1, 9.84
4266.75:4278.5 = 0.1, 8.66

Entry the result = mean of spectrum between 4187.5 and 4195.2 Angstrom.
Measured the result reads 9.15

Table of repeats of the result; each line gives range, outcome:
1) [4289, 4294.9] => 8.33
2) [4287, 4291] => 8.98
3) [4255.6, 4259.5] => 8.61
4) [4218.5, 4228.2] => 8.3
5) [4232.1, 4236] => 9.51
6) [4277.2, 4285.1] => 9.02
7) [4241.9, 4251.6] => 9.47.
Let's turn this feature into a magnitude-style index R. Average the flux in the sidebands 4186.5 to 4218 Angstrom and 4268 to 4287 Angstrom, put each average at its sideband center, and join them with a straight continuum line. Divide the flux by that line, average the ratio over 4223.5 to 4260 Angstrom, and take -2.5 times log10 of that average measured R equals 0.02 mag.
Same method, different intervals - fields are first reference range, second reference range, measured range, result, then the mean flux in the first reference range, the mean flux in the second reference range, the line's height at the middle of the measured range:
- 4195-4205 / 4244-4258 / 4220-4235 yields 0.07 mag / 9.6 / 8.85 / 9.19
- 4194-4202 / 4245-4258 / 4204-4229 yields -0.01 mag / 9.44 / 8.8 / 9.22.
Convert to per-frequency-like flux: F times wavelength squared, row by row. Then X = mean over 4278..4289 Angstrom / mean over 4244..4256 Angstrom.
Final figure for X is 1.05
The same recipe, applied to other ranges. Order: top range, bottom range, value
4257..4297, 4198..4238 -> 0.96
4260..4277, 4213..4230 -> 0.99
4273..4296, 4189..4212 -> 0.96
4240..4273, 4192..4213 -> 0.94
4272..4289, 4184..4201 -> 1.02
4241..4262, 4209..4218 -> 0.87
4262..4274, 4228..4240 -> 0.97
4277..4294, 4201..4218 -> 0.92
